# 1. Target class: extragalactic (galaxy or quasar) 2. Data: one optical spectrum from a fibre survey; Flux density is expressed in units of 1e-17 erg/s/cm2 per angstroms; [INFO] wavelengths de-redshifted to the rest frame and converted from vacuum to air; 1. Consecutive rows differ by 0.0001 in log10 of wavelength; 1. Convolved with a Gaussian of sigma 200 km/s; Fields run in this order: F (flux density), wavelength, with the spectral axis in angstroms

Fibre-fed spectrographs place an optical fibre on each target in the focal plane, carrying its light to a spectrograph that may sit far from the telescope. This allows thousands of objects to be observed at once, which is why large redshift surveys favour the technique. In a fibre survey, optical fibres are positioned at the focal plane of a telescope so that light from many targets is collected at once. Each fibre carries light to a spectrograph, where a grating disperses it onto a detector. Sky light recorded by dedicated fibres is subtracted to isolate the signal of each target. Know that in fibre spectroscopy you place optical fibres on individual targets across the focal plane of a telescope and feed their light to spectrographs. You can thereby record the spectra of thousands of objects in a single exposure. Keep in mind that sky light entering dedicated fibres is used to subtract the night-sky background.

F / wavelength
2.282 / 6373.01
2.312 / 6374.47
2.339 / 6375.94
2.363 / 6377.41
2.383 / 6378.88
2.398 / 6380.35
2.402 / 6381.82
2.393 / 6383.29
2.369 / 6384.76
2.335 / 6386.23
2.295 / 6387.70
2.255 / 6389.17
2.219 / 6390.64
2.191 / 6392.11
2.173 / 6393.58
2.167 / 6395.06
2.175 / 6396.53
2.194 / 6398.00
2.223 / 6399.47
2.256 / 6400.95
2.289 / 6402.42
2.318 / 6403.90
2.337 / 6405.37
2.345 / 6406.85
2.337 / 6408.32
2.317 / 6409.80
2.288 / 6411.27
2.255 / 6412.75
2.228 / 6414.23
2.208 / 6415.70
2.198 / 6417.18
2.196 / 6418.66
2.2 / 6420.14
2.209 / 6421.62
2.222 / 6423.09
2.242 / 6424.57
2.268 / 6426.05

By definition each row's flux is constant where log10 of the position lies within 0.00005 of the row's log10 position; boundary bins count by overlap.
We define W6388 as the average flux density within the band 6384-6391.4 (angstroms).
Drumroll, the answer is 2.3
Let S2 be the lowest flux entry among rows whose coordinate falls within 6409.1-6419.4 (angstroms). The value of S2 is 2.196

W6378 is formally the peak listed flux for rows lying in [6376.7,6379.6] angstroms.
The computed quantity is 2.383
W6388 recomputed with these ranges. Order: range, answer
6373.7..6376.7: 2.33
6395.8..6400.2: 2.2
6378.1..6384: 2.39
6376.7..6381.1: 2.38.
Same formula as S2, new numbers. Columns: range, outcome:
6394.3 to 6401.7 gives 2.167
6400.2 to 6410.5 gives 2.256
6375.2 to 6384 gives 2.339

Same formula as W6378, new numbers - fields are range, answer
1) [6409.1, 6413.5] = 2.317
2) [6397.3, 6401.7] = 2.256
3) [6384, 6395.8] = 2.369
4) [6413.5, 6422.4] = 2.228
